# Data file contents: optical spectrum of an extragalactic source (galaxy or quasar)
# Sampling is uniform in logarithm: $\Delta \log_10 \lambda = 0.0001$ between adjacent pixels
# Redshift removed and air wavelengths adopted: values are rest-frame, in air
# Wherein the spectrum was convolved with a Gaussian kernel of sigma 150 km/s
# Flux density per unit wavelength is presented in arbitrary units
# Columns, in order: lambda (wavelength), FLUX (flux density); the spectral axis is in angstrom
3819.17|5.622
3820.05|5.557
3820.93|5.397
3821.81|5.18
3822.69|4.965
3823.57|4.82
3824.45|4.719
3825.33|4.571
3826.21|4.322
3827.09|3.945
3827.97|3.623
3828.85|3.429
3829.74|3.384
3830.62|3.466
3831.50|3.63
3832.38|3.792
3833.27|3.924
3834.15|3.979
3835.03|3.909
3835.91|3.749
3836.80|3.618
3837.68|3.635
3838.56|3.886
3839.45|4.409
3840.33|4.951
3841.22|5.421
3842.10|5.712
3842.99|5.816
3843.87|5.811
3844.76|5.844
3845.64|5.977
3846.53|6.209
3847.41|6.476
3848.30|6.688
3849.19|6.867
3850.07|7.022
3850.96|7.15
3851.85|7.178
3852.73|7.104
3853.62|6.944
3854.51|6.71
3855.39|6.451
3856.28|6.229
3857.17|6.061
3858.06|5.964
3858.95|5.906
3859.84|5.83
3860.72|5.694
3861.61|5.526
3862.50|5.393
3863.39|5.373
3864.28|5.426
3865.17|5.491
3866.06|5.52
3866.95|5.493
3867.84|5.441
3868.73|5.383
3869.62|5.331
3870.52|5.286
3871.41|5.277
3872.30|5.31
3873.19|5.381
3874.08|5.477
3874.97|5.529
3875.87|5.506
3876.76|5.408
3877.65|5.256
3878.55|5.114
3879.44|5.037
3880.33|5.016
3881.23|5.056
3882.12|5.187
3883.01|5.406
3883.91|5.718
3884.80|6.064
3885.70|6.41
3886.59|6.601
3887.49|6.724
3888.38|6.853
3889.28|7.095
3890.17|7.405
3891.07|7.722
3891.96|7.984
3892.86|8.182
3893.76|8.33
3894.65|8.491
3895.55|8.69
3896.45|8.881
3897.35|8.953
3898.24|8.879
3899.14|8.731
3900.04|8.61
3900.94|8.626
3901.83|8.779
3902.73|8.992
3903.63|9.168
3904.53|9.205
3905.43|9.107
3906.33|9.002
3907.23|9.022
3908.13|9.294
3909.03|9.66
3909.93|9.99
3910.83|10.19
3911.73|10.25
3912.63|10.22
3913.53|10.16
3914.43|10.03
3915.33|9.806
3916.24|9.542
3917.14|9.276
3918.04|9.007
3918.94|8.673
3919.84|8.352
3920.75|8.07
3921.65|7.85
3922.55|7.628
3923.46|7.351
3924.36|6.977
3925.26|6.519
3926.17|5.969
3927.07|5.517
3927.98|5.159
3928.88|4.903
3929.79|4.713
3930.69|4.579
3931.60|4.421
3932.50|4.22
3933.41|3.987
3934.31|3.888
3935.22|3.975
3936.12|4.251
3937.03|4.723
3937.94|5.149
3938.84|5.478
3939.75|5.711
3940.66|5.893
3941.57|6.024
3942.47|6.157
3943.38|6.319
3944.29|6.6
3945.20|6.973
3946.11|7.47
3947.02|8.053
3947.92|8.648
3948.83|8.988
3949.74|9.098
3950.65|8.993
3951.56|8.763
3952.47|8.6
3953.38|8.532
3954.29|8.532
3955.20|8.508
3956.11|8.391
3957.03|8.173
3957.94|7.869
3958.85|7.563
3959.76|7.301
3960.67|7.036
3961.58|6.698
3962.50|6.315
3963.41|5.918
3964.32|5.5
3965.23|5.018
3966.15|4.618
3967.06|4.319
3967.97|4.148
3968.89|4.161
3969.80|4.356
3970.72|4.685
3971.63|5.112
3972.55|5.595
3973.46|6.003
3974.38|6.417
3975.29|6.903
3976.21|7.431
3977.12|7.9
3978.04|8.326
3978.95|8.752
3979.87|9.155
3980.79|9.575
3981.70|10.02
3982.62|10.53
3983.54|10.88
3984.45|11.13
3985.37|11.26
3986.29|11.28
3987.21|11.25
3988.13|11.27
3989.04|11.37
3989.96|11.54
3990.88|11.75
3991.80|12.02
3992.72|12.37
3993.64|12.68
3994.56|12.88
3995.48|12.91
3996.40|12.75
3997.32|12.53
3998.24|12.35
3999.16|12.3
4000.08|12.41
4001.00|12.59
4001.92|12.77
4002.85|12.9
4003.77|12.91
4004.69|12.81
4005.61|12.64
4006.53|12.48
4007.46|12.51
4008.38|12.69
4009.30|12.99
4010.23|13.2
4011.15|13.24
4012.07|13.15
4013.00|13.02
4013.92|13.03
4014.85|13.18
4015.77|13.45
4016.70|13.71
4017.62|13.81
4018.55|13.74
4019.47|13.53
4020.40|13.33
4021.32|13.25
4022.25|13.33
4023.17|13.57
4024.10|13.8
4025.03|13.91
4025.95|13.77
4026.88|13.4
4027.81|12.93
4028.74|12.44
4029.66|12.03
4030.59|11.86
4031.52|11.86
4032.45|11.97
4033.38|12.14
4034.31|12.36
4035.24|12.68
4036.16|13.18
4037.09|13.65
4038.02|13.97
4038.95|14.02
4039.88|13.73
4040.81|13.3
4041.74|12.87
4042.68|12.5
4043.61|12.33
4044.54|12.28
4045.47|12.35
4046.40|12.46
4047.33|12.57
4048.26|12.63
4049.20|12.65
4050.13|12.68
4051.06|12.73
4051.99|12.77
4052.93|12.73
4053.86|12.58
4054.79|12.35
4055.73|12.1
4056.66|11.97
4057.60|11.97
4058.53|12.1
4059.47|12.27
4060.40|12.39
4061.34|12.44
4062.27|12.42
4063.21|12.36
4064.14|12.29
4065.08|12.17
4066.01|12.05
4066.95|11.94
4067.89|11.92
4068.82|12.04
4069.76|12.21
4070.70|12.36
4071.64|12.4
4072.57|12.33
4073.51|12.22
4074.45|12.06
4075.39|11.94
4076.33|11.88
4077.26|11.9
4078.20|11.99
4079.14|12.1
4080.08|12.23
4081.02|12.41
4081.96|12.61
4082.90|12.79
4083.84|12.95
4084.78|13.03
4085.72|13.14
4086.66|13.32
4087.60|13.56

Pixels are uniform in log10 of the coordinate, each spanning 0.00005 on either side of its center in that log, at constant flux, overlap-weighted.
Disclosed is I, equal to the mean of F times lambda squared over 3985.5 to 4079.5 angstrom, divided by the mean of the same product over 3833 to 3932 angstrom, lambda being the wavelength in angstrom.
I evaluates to 2.01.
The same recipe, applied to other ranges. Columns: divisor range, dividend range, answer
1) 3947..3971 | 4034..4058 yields 1.91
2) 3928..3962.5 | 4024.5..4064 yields 2.01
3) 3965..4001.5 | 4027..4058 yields 1.39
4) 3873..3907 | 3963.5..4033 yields 1.61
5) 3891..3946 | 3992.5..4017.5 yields 1.79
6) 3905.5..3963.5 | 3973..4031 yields 1.67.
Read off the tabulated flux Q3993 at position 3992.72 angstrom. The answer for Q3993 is 12.37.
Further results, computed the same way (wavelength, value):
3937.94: 5.149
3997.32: 12.53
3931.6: 4.421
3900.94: 8.626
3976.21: 7.431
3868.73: 5.383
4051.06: 12.73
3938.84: 5.478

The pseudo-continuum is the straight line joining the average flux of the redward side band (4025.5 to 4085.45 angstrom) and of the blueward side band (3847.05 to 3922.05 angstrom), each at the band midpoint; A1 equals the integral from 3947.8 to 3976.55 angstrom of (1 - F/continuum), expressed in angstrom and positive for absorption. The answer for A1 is 8.3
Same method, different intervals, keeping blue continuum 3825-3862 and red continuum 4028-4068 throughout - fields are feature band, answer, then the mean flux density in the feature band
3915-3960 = 8.7 angstrom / 6.93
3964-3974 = 5.0 angstrom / 4.87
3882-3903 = -1.9 angstrom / 7.67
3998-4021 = -3.8 angstrom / 13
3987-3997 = -1.5 angstrom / 12.1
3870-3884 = 2.5 angstrom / 5.3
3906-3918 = -3.1 angstrom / 9.71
